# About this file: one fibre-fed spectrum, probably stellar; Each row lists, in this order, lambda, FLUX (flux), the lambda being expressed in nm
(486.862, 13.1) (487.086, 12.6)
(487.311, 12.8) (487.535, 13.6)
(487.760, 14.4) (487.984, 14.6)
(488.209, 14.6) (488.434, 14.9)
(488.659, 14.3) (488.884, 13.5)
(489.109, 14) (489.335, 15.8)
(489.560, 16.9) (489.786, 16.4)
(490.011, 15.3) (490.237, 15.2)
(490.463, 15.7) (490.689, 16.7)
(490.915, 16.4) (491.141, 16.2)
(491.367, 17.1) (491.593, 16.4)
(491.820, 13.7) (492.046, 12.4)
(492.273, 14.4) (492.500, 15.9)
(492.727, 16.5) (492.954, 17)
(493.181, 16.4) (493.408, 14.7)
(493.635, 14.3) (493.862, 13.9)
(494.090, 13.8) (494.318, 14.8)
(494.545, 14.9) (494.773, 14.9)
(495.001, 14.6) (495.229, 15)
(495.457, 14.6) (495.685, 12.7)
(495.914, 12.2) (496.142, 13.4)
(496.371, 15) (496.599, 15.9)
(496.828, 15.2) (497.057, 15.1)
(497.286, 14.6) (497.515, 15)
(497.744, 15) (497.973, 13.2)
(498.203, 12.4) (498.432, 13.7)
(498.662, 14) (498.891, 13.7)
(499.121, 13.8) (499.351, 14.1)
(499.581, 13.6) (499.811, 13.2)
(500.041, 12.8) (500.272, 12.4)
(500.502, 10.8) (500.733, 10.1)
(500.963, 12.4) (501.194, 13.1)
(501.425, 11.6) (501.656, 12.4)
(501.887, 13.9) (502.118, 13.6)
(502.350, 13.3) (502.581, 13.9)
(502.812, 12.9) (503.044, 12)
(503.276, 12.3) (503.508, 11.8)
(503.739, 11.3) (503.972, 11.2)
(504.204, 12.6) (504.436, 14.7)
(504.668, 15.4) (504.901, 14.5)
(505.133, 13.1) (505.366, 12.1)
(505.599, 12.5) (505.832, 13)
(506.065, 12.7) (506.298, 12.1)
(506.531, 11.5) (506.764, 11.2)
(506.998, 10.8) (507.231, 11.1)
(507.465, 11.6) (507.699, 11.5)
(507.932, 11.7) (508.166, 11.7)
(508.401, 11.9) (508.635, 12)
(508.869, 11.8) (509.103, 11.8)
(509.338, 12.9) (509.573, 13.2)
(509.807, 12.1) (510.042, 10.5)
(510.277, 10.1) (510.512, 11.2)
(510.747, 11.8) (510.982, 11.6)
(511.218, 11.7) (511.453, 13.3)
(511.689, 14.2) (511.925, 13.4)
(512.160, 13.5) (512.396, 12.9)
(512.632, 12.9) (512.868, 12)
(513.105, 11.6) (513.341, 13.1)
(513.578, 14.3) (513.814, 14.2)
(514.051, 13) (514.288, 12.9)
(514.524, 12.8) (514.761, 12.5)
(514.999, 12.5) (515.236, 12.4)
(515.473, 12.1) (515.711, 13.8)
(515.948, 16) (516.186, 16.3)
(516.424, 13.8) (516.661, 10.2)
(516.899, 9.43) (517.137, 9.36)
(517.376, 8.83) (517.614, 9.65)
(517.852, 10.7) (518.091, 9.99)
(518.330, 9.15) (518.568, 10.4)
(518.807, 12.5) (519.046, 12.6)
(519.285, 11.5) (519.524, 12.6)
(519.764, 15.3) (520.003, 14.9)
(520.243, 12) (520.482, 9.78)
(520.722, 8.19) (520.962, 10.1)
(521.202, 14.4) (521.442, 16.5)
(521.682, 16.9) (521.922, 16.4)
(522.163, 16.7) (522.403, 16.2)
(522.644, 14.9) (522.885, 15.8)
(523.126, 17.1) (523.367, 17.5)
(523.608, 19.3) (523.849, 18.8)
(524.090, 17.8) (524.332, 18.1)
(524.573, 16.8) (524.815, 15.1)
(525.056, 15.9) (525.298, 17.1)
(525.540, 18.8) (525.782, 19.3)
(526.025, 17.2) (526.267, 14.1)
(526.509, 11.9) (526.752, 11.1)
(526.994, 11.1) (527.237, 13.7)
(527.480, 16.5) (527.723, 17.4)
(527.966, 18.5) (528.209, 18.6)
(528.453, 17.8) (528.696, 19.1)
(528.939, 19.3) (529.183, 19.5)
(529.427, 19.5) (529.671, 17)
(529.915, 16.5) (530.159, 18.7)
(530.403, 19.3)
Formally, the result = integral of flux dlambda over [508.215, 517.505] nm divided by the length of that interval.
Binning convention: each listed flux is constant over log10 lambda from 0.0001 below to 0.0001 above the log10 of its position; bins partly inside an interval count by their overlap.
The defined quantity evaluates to 12.4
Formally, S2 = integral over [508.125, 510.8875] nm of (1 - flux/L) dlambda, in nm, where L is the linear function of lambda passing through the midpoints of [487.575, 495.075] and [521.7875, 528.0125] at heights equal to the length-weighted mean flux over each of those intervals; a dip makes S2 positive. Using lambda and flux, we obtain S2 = 0.70 nm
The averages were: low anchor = 15.2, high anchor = 16.2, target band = 11.7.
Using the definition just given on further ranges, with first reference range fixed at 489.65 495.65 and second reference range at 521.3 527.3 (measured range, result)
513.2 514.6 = 0.22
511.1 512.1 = 0.17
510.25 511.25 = 0.28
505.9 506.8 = 0.21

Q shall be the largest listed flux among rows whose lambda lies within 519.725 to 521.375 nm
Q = 15.3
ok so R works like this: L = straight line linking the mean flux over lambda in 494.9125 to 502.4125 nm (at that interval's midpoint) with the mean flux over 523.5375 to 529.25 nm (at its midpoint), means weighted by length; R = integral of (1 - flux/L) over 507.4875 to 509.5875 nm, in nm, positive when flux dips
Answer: 0.38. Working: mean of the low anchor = 13.5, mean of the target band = 12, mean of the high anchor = 16.7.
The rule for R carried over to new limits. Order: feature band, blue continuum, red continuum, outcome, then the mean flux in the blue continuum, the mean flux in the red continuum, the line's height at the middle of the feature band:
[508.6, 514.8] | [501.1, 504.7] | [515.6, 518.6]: -0.31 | 12.8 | 11.4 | 11.9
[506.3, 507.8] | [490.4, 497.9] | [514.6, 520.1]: 0.22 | 15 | 12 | 13.3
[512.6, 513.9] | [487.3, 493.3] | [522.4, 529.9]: 0.26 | 15.3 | 16.8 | 16.3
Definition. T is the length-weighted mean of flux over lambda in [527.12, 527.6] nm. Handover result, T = 15.1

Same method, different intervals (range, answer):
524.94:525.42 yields 16.5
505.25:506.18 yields 12.6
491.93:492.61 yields 14.2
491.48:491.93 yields 15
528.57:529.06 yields 19.2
